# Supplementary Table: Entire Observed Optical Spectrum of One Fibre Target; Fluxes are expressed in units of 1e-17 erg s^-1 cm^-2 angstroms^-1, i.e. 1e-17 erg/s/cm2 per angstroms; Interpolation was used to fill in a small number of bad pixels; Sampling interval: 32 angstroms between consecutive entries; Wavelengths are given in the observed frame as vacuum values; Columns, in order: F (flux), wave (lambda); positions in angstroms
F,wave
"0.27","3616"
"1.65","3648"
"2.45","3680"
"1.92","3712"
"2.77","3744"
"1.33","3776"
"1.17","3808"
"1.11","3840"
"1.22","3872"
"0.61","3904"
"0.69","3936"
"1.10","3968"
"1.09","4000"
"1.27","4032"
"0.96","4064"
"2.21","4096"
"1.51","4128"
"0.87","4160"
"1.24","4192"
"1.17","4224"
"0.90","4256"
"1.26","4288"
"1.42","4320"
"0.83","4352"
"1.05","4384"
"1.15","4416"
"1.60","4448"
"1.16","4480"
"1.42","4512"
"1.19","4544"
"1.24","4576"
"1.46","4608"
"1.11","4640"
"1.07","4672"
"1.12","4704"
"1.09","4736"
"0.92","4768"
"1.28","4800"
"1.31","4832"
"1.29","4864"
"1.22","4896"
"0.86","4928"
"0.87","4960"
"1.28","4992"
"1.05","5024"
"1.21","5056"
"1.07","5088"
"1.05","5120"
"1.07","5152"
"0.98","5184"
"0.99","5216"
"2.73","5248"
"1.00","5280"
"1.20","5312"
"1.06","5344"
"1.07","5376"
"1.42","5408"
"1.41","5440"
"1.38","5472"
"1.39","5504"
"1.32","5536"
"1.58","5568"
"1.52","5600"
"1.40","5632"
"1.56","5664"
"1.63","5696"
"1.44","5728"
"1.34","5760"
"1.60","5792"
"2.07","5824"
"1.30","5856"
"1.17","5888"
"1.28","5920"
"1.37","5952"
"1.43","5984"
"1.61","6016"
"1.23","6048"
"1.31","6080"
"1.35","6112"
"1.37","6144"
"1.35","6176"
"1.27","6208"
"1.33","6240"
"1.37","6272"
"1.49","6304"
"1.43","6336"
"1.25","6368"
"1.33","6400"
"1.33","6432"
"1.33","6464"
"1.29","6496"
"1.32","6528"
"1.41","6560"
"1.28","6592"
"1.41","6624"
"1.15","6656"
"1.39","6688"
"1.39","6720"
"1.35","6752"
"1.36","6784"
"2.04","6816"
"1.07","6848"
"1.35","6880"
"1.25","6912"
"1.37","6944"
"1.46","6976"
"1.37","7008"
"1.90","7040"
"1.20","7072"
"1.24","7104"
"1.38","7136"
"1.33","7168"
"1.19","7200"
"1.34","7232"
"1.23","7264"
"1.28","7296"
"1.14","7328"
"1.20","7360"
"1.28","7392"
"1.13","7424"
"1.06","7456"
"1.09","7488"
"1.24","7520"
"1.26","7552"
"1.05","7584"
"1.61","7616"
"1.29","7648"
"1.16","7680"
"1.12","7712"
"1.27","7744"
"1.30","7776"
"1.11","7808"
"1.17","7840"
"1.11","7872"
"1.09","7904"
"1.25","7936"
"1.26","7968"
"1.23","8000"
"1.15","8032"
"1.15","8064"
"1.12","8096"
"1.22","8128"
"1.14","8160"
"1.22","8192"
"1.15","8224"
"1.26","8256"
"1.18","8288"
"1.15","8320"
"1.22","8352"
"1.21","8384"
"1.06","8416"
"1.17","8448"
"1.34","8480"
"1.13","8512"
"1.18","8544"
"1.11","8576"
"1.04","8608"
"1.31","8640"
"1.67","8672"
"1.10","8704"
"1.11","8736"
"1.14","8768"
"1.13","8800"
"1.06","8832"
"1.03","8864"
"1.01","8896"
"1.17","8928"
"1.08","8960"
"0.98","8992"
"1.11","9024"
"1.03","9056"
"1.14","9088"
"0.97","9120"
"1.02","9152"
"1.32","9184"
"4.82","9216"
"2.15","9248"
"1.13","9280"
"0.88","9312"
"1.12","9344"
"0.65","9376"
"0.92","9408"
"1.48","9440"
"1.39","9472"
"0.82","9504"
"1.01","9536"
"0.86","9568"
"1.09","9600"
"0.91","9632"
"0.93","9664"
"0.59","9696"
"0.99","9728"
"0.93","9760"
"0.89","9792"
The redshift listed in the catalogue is 0.404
